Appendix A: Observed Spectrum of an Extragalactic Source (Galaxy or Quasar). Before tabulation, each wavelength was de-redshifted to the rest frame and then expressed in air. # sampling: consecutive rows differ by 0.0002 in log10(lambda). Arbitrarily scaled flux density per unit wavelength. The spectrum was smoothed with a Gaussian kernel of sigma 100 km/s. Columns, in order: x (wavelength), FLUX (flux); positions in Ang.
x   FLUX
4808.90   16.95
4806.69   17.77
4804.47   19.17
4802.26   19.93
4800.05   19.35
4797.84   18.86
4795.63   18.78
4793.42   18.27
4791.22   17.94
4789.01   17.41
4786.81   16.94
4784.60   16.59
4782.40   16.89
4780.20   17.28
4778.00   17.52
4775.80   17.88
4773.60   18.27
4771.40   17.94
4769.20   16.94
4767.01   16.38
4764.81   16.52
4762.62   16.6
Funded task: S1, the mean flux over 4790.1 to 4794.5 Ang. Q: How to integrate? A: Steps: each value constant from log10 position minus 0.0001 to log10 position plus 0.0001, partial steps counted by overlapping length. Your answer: 18.1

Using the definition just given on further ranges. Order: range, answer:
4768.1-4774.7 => 17.7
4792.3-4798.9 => 18.6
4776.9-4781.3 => 17.4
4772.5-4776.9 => 18.1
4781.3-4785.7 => 16.8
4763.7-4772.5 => 16.9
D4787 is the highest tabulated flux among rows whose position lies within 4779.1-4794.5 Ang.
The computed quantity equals 18.27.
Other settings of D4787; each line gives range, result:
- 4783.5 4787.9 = 16.94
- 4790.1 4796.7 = 18.78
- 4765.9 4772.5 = 17.94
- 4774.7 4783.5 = 17.88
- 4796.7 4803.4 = 19.93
